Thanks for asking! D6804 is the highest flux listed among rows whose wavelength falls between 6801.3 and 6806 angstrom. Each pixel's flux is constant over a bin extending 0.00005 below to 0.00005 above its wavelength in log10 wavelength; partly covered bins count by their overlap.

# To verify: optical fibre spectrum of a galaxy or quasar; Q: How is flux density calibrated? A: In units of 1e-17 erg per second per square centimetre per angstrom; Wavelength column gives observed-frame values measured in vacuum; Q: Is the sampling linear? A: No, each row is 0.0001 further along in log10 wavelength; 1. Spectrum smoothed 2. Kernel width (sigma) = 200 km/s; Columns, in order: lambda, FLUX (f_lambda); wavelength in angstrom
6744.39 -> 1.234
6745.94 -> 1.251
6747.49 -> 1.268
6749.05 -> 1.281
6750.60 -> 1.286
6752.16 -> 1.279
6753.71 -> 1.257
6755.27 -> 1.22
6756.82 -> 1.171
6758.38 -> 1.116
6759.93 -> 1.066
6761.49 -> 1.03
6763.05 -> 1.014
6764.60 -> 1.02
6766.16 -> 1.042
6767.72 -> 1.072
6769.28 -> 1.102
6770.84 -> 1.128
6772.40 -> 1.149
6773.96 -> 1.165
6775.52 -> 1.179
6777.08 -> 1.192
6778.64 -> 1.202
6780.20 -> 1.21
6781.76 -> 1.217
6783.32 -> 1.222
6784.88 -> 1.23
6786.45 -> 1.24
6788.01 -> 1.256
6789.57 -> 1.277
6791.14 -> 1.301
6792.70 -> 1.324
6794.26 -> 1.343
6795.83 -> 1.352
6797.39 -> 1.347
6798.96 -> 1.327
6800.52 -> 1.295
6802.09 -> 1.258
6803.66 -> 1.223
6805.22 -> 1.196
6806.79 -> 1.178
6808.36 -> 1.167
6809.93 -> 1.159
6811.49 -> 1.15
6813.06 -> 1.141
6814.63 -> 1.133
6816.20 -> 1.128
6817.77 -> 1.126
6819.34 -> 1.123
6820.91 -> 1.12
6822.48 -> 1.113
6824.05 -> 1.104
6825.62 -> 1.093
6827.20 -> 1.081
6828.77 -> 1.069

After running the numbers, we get 1.258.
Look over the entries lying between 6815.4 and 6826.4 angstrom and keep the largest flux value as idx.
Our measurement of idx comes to 1.128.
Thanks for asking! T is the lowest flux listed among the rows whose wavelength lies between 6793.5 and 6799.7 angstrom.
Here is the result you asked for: 1.327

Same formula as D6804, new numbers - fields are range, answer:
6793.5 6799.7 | 1.352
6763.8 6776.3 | 1.179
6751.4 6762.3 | 1.279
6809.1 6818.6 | 1.159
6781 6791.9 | 1.301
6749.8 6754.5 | 1.286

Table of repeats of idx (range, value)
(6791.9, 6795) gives 1.343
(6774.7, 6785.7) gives 1.23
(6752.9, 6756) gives 1.257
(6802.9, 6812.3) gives 1.223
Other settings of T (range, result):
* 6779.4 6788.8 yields 1.21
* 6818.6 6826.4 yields 1.093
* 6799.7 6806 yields 1.196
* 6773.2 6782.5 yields 1.165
